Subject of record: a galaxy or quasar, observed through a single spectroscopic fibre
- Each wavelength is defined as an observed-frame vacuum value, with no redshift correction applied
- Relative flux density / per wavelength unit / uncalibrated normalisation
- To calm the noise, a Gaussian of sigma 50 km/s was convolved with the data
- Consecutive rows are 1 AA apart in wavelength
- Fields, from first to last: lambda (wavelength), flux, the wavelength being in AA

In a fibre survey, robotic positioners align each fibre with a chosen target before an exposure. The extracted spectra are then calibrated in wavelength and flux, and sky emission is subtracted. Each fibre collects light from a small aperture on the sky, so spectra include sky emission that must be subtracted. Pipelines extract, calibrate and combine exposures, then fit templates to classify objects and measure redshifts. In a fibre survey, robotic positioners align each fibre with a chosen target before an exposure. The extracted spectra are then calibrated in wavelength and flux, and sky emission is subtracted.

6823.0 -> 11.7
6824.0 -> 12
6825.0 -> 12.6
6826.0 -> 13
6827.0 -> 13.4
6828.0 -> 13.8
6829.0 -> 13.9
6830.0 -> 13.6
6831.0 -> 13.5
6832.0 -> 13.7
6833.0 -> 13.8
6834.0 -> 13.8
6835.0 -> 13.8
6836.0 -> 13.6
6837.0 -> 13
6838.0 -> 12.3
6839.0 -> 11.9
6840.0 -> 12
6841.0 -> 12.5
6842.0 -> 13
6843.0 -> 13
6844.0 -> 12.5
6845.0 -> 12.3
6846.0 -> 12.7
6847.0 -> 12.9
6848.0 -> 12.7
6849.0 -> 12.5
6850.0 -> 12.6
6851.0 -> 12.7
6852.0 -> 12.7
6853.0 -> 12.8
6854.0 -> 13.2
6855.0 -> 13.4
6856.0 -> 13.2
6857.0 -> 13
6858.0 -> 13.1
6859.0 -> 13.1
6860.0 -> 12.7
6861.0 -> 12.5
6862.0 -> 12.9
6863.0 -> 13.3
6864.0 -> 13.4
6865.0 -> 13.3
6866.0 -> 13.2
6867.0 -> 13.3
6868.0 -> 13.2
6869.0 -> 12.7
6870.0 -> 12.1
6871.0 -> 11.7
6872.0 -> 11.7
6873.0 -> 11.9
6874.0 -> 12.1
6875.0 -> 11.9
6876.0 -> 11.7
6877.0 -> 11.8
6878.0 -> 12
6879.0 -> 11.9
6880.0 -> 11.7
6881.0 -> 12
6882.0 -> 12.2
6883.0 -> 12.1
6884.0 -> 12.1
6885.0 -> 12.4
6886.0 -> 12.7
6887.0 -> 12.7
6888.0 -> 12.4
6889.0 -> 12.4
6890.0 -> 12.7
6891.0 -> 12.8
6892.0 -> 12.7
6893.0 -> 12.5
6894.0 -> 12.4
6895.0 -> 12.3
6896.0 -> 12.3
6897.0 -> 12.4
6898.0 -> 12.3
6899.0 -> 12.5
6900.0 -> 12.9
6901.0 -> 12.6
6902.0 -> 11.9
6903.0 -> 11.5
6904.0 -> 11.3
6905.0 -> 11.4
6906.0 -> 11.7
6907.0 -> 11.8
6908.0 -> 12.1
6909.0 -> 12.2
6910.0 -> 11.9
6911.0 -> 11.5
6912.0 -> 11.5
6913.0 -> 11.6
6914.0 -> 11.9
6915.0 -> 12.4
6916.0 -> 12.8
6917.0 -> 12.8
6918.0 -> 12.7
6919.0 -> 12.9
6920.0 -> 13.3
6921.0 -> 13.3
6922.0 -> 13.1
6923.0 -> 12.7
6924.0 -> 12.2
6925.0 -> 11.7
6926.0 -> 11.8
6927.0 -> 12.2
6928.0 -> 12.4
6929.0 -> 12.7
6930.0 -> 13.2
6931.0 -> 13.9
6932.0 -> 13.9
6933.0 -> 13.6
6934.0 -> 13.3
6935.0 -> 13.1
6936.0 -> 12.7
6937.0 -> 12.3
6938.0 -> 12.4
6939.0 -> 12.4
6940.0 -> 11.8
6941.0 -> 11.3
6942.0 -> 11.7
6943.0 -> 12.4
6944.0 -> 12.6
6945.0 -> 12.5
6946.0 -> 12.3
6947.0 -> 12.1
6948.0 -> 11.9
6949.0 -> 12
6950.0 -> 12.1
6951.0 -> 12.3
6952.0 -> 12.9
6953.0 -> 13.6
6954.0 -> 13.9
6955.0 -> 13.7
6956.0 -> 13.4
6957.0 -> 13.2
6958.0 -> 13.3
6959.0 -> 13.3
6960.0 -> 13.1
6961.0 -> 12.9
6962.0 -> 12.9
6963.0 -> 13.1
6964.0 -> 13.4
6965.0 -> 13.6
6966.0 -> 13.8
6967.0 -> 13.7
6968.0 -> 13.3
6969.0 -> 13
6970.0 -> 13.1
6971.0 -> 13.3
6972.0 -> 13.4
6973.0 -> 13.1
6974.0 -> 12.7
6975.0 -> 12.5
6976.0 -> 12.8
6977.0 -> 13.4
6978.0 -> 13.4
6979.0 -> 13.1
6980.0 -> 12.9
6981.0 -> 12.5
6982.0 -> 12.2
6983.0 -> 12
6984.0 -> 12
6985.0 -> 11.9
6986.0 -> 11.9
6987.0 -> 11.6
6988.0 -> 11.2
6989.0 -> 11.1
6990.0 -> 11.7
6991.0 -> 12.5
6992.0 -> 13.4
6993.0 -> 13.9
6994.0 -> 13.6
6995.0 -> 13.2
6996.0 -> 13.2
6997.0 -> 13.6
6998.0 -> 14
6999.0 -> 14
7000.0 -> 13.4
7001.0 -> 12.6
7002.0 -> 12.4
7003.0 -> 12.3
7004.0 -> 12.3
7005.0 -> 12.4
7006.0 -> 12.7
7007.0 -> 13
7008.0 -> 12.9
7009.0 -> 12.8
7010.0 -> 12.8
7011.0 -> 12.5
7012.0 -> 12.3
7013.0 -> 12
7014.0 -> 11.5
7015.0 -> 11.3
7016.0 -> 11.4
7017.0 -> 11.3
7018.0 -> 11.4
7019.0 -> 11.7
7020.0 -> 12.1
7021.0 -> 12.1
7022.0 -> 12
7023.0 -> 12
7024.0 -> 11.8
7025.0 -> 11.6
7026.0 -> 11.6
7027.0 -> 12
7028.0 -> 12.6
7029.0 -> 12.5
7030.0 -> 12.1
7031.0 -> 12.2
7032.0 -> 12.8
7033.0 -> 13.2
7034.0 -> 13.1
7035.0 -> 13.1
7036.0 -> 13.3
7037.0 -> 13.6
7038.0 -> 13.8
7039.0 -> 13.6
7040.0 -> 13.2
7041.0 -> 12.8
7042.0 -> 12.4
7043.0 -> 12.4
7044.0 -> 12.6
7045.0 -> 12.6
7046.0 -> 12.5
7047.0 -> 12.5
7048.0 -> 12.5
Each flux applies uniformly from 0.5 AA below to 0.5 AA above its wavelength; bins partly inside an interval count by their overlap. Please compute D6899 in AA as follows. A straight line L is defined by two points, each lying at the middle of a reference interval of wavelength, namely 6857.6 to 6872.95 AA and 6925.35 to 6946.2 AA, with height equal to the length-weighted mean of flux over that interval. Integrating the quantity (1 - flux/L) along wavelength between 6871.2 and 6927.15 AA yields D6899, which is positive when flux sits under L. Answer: 2.1 AA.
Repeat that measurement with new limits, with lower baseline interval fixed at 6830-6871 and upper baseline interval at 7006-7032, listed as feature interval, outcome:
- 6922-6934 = -0.2 AA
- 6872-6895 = 1.0 AA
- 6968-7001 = -1.5 AA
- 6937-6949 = 0.3 AA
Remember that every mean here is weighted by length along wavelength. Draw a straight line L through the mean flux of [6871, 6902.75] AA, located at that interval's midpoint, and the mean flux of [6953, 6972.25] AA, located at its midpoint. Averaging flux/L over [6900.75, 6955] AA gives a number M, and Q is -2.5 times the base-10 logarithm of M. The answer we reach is 0.036 mag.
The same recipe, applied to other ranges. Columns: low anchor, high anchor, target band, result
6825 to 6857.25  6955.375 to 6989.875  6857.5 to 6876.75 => 0.03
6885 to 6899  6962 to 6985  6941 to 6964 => 0.01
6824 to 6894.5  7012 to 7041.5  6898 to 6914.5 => 0.06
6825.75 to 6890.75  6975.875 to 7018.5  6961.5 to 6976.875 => -0.05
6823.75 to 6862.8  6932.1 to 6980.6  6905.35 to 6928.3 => 0.06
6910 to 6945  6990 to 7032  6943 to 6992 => -0.02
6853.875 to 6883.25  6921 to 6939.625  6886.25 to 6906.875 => 0.03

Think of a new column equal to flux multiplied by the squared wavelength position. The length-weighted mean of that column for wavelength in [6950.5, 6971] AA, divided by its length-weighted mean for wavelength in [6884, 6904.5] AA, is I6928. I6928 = 1.1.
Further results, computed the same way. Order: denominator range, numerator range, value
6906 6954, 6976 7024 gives 1.02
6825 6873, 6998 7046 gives 1.01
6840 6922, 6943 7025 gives 1.05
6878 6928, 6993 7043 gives 1.06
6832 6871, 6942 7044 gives 1.02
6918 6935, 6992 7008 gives 1.04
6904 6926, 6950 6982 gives 1.09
